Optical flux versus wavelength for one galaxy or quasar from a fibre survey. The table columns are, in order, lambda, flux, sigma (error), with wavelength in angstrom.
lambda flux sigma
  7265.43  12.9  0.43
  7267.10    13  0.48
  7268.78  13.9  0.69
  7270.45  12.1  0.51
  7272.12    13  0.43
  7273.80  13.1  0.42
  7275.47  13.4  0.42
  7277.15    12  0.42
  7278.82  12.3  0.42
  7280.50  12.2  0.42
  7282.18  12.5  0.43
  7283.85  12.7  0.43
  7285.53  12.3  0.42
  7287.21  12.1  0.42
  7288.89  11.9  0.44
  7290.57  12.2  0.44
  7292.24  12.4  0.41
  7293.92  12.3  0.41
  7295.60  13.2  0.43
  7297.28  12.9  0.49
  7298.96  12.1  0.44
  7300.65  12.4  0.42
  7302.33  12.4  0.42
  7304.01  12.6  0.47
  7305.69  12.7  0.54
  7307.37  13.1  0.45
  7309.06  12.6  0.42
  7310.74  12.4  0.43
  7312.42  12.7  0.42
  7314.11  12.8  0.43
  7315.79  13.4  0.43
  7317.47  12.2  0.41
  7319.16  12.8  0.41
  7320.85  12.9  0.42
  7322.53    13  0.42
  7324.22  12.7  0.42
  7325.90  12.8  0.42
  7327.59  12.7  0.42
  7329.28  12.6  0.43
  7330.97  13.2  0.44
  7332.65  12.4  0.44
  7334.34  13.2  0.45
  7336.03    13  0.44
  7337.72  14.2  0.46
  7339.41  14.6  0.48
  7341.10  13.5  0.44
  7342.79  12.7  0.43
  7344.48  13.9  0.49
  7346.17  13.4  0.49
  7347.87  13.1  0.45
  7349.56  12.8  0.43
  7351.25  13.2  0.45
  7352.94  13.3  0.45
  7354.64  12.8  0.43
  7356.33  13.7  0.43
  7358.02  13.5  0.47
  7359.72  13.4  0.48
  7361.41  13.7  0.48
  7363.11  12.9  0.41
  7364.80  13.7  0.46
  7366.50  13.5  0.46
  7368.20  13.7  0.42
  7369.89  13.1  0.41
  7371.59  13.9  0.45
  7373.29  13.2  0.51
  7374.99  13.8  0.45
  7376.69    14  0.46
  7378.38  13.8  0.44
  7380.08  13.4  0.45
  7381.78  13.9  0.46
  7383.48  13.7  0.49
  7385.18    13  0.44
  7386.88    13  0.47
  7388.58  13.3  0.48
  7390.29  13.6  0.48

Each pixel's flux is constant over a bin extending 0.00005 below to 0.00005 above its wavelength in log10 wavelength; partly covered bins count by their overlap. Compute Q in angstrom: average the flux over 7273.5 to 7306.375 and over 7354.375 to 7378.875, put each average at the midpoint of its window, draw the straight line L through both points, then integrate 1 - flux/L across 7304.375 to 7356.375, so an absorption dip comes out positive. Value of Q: 0.0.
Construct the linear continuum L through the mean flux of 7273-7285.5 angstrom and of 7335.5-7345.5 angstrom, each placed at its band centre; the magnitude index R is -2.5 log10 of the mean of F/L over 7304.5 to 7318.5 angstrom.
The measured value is 0.03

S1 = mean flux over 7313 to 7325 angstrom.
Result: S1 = 12.8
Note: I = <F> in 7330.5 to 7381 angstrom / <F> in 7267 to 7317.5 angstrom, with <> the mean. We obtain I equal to 1.06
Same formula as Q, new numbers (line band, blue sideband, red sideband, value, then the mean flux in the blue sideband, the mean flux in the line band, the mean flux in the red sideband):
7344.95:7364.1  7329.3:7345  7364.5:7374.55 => 0.24 angstrom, 13.4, 13.3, 13.5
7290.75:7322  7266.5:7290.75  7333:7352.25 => 0.67 angstrom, 12.6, 12.7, 13.4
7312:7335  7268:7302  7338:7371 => 0.37 angstrom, 12.5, 12.8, 13.4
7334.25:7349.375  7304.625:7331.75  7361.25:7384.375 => -0.42 angstrom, 12.8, 13.5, 13.6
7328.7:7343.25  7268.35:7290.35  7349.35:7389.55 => -0.21 angstrom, 12.5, 13.3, 13.4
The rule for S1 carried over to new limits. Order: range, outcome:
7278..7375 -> 12.9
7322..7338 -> 12.9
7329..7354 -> 13.3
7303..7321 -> 12.7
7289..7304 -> 12.5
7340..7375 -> 13.4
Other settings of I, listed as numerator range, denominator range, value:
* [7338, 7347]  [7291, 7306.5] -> 1.09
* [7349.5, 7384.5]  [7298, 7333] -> 1.06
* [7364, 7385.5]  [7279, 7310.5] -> 1.09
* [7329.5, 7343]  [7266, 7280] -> 1.04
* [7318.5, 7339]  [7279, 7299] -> 1.05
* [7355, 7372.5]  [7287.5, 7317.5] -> 1.07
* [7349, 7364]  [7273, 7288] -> 1.06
